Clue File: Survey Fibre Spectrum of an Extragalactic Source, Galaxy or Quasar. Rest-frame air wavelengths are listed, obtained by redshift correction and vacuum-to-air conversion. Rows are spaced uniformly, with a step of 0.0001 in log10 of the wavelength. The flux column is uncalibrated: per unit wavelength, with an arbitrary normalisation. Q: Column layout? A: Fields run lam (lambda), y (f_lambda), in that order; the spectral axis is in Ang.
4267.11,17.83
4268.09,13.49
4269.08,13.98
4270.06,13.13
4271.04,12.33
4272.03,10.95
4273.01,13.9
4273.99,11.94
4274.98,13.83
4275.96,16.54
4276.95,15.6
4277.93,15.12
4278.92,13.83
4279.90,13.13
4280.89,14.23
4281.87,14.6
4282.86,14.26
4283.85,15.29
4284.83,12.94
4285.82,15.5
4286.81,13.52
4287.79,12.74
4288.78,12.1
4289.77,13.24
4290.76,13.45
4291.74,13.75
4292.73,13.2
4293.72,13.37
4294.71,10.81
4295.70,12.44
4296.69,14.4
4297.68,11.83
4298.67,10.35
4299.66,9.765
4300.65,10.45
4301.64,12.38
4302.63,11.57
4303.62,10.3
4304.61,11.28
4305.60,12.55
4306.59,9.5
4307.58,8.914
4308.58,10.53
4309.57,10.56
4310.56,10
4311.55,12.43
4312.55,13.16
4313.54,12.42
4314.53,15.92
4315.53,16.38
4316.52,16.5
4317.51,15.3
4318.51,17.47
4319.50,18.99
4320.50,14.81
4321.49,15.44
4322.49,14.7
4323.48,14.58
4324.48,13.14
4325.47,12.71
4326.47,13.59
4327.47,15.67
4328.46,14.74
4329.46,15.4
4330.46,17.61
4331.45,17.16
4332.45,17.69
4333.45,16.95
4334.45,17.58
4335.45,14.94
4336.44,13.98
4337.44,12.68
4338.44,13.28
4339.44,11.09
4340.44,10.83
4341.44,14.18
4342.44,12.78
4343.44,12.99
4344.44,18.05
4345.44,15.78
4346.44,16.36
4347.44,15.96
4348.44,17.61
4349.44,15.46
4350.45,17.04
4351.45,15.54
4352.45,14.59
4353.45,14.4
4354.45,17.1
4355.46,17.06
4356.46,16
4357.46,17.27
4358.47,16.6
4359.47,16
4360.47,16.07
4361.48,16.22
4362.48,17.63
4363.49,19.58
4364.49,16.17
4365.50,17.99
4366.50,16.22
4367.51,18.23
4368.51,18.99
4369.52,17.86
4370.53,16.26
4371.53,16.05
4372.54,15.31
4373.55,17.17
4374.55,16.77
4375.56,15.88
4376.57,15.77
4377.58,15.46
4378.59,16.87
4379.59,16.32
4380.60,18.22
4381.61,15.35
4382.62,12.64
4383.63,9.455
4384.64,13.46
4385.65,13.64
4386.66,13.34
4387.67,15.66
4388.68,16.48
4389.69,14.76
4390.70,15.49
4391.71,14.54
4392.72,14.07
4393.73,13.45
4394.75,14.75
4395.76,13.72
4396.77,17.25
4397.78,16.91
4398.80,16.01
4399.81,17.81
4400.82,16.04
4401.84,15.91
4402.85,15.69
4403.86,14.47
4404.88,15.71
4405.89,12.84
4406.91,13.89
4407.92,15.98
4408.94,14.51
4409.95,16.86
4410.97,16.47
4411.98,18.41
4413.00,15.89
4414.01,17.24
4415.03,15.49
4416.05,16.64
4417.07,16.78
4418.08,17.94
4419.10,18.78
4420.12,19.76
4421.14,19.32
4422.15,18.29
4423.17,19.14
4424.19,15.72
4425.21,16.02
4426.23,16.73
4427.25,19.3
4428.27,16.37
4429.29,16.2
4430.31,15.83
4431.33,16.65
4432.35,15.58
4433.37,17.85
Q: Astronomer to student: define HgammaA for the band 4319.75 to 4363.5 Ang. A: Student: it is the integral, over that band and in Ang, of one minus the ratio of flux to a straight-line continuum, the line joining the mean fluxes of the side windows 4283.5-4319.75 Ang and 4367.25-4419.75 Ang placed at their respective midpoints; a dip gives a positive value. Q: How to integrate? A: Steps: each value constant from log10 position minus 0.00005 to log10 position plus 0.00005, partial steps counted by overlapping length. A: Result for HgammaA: -4.1 Ang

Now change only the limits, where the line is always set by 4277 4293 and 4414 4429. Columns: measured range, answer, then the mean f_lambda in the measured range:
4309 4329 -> 0.5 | 14.4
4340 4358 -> 0.1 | 15.5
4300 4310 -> 2.5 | 10.8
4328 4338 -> -0.5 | 15.9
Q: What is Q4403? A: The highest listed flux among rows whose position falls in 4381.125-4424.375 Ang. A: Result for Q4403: 19.76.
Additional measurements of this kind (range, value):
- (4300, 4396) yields 19.58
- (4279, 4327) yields 18.99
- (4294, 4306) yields 14.4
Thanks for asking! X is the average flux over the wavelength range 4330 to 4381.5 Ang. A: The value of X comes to 16.1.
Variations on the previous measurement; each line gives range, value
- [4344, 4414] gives 15.9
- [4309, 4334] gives 14.9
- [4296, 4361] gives 14.3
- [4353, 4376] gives 16.8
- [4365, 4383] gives 16.5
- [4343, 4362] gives 16.1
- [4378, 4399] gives 14.9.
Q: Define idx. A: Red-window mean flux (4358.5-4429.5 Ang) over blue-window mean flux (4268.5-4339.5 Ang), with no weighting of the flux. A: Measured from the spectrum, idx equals 1.19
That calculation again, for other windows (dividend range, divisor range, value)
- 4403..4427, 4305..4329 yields 1.21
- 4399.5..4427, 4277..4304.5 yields 1.29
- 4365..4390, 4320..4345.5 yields 1.07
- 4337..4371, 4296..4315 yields 1.38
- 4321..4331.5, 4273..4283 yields 1.04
